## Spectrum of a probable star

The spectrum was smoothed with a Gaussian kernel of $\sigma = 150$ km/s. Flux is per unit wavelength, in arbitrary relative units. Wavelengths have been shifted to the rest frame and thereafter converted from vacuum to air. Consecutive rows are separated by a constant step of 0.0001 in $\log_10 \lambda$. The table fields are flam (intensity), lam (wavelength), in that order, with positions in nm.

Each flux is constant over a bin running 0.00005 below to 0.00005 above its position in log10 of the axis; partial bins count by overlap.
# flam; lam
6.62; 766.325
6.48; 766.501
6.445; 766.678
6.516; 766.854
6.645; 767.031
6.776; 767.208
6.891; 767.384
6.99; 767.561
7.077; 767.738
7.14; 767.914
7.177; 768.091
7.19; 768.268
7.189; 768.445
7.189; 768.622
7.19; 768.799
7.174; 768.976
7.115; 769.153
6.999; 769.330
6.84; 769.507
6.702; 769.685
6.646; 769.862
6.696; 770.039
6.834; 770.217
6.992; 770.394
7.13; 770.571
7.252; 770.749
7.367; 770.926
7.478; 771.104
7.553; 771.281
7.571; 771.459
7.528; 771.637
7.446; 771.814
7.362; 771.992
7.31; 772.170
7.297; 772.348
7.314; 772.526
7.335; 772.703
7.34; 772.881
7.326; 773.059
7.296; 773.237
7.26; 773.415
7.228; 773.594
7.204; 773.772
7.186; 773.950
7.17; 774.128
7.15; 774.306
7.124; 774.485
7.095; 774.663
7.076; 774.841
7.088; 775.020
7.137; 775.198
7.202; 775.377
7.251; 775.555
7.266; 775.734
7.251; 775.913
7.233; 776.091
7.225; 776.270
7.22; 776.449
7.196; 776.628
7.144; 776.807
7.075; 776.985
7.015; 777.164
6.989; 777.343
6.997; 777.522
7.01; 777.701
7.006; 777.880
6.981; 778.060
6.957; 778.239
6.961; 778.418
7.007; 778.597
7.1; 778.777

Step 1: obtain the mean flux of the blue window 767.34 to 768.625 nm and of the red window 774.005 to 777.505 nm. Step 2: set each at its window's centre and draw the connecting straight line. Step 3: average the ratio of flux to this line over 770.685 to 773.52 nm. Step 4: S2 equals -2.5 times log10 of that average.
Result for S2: -0.04 mag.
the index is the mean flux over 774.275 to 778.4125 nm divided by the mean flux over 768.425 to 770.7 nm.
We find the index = 1.02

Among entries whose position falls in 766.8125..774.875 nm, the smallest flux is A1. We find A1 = 6.516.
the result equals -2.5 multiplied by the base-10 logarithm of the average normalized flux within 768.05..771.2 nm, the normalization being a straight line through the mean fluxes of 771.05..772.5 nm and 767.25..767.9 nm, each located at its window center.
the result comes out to 0.02 mag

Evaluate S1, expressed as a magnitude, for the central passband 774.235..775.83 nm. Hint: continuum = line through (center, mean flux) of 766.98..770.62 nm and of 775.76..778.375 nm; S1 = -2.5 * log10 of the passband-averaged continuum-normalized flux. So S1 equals -0.013 mag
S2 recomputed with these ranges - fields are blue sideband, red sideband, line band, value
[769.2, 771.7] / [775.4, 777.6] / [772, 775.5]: -0.01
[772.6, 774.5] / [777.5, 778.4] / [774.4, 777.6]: -0.01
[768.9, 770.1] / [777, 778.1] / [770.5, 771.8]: -0.08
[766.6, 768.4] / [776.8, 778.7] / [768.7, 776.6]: -0.04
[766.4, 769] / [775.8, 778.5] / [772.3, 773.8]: -0.04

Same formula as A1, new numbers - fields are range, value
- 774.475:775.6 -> 7.076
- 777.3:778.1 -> 6.981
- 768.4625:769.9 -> 6.646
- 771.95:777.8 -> 6.989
